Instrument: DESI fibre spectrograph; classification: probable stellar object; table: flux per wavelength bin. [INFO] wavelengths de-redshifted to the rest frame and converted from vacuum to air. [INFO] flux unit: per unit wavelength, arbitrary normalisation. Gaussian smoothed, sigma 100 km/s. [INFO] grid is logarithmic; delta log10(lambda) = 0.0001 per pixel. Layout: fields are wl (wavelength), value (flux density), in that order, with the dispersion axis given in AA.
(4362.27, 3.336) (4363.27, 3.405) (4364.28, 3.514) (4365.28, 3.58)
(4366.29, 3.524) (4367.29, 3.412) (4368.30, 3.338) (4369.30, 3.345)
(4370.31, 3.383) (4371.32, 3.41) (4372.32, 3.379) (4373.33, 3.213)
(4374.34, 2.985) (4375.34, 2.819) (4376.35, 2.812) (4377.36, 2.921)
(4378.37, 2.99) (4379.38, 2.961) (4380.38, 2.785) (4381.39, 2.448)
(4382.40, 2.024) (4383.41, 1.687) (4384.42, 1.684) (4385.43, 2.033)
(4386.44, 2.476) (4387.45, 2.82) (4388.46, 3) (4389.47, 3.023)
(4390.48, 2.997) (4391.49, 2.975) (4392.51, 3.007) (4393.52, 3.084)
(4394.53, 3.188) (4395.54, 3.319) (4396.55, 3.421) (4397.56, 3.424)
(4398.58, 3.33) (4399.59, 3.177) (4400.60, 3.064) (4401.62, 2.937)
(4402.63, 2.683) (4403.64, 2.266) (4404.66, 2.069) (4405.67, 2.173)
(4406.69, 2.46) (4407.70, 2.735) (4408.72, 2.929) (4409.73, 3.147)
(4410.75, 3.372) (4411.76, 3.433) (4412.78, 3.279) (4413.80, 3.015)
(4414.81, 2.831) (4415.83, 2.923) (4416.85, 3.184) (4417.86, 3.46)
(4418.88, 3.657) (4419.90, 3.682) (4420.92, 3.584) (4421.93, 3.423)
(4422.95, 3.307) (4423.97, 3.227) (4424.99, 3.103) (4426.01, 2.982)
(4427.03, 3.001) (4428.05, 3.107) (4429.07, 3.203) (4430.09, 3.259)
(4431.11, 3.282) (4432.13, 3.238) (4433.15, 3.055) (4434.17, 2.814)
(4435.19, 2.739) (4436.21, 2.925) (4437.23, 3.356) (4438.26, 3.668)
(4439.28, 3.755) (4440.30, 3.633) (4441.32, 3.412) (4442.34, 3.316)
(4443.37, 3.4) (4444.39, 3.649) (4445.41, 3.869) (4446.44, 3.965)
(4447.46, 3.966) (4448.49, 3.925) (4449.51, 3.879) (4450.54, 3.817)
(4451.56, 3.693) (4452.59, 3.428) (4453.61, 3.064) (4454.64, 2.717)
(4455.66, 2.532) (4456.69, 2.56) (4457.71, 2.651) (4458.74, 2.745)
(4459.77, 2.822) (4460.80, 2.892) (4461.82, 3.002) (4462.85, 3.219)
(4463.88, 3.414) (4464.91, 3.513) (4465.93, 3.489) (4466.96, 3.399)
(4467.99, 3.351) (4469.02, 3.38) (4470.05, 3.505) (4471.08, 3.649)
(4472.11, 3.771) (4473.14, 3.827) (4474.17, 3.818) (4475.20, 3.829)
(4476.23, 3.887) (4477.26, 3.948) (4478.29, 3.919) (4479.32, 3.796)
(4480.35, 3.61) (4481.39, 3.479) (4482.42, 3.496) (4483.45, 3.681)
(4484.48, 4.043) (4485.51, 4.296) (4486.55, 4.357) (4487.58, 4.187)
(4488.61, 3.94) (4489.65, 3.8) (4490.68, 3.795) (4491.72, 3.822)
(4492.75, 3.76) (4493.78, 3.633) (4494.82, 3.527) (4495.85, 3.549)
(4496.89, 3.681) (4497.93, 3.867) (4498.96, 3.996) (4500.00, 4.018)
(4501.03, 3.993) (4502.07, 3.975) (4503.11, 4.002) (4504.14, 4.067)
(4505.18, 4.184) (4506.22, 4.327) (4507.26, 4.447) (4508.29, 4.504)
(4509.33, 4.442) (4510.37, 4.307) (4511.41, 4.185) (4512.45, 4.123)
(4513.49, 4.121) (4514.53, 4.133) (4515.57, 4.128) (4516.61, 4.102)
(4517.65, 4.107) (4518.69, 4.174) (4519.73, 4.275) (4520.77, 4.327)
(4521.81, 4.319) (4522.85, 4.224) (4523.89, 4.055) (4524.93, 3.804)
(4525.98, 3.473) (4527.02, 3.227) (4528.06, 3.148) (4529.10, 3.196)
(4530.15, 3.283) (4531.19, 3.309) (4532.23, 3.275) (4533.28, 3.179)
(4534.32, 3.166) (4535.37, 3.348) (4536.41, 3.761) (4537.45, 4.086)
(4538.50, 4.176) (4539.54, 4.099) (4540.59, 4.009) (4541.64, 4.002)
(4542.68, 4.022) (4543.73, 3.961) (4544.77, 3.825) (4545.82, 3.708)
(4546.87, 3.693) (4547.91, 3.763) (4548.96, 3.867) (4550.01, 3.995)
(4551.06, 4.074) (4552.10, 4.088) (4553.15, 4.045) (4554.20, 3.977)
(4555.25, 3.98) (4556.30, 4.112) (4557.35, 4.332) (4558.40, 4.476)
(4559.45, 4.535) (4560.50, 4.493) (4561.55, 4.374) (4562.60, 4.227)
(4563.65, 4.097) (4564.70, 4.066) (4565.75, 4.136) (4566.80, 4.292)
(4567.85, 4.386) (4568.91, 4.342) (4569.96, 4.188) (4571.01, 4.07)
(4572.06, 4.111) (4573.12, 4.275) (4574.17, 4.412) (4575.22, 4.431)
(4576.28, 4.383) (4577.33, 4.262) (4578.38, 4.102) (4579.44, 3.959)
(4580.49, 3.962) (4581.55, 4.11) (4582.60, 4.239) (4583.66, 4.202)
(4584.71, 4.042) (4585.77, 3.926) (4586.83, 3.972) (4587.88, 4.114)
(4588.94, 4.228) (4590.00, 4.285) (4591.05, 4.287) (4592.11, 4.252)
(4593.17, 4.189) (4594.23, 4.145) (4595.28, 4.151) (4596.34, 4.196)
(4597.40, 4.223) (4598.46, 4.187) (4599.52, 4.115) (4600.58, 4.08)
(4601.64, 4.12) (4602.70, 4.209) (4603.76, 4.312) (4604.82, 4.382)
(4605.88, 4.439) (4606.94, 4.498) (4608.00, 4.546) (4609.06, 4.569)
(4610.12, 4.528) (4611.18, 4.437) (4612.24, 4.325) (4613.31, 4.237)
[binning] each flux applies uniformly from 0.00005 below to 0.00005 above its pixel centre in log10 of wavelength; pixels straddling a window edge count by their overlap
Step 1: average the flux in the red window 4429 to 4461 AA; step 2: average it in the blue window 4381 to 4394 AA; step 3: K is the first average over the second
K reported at 1.3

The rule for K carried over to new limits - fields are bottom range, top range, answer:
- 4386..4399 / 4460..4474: 1.11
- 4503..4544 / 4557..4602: 1.07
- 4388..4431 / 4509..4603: 1.31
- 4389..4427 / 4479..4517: 1.29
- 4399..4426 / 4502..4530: 1.33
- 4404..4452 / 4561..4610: 1.29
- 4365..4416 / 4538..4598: 1.42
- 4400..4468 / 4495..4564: 1.24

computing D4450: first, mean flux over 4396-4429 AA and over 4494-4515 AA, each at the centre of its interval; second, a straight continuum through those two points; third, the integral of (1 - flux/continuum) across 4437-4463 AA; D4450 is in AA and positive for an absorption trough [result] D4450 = 0.9 AA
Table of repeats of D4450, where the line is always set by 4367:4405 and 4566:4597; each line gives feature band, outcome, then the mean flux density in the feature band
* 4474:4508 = -3.0 AA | 3.91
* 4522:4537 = 1.4 AA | 3.48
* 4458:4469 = 0.7 AA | 3.18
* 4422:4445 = -0.3 AA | 3.25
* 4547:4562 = -0.5 AA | 4.14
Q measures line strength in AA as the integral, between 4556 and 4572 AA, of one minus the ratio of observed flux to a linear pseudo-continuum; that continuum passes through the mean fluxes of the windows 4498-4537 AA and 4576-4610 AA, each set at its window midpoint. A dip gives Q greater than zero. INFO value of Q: -0.7 AA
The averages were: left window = 3.91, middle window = 4.27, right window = 4.21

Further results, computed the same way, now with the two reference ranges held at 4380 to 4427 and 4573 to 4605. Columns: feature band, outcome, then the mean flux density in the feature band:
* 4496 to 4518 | -2.96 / 4.12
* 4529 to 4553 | 0.70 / 3.75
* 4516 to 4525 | -1.09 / 4.17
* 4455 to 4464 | 1.27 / 2.84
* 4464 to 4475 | -0.63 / 3.57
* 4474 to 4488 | -1.73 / 3.88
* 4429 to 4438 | 0.08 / 3.11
